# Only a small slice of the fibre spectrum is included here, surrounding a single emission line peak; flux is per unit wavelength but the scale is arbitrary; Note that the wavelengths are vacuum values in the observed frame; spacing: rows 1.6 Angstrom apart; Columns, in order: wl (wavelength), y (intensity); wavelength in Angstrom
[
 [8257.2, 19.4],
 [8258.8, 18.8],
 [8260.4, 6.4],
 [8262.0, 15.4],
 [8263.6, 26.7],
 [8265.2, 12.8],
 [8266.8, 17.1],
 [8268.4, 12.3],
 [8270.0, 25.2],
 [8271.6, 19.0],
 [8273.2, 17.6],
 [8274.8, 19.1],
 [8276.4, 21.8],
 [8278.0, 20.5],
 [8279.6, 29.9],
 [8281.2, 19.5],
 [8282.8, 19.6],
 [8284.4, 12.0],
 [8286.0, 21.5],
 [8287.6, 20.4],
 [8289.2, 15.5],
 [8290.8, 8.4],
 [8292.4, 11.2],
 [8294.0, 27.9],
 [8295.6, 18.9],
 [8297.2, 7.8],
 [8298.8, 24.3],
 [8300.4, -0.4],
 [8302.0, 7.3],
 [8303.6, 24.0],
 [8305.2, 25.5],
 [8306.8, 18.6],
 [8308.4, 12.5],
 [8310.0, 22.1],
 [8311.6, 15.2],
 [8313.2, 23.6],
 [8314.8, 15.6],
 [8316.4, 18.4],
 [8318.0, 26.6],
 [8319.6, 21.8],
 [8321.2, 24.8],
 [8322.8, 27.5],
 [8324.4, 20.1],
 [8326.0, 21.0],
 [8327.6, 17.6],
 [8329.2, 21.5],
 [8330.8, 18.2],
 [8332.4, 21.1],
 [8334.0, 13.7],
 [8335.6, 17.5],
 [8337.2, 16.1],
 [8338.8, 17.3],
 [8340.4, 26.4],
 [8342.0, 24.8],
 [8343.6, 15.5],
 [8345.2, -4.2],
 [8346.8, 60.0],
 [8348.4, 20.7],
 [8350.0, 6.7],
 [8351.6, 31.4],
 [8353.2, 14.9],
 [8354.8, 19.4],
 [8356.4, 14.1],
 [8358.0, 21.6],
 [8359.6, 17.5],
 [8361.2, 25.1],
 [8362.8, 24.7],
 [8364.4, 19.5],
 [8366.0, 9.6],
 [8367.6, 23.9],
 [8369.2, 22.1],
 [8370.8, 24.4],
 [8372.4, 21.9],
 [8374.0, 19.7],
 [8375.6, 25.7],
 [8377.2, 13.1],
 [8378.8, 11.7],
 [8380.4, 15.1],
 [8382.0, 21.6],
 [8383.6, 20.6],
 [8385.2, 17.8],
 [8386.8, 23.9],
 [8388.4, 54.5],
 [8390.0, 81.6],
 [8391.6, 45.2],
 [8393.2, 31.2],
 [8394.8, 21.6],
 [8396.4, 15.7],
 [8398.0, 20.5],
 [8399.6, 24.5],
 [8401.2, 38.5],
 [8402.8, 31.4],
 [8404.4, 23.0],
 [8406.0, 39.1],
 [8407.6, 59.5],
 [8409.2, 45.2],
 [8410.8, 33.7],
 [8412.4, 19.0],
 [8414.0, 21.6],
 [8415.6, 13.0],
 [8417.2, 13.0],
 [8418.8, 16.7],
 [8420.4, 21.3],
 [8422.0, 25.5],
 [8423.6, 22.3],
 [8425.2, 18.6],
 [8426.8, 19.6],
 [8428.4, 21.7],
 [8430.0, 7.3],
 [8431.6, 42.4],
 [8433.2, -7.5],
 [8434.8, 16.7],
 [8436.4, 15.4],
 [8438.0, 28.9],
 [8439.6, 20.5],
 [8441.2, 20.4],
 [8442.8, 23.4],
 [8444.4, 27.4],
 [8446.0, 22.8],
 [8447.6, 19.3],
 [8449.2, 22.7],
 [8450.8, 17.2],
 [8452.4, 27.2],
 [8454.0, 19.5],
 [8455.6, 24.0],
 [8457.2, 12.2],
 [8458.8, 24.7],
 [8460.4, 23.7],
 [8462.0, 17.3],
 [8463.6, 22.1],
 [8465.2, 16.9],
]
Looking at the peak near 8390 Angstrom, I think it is [S II] 6716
